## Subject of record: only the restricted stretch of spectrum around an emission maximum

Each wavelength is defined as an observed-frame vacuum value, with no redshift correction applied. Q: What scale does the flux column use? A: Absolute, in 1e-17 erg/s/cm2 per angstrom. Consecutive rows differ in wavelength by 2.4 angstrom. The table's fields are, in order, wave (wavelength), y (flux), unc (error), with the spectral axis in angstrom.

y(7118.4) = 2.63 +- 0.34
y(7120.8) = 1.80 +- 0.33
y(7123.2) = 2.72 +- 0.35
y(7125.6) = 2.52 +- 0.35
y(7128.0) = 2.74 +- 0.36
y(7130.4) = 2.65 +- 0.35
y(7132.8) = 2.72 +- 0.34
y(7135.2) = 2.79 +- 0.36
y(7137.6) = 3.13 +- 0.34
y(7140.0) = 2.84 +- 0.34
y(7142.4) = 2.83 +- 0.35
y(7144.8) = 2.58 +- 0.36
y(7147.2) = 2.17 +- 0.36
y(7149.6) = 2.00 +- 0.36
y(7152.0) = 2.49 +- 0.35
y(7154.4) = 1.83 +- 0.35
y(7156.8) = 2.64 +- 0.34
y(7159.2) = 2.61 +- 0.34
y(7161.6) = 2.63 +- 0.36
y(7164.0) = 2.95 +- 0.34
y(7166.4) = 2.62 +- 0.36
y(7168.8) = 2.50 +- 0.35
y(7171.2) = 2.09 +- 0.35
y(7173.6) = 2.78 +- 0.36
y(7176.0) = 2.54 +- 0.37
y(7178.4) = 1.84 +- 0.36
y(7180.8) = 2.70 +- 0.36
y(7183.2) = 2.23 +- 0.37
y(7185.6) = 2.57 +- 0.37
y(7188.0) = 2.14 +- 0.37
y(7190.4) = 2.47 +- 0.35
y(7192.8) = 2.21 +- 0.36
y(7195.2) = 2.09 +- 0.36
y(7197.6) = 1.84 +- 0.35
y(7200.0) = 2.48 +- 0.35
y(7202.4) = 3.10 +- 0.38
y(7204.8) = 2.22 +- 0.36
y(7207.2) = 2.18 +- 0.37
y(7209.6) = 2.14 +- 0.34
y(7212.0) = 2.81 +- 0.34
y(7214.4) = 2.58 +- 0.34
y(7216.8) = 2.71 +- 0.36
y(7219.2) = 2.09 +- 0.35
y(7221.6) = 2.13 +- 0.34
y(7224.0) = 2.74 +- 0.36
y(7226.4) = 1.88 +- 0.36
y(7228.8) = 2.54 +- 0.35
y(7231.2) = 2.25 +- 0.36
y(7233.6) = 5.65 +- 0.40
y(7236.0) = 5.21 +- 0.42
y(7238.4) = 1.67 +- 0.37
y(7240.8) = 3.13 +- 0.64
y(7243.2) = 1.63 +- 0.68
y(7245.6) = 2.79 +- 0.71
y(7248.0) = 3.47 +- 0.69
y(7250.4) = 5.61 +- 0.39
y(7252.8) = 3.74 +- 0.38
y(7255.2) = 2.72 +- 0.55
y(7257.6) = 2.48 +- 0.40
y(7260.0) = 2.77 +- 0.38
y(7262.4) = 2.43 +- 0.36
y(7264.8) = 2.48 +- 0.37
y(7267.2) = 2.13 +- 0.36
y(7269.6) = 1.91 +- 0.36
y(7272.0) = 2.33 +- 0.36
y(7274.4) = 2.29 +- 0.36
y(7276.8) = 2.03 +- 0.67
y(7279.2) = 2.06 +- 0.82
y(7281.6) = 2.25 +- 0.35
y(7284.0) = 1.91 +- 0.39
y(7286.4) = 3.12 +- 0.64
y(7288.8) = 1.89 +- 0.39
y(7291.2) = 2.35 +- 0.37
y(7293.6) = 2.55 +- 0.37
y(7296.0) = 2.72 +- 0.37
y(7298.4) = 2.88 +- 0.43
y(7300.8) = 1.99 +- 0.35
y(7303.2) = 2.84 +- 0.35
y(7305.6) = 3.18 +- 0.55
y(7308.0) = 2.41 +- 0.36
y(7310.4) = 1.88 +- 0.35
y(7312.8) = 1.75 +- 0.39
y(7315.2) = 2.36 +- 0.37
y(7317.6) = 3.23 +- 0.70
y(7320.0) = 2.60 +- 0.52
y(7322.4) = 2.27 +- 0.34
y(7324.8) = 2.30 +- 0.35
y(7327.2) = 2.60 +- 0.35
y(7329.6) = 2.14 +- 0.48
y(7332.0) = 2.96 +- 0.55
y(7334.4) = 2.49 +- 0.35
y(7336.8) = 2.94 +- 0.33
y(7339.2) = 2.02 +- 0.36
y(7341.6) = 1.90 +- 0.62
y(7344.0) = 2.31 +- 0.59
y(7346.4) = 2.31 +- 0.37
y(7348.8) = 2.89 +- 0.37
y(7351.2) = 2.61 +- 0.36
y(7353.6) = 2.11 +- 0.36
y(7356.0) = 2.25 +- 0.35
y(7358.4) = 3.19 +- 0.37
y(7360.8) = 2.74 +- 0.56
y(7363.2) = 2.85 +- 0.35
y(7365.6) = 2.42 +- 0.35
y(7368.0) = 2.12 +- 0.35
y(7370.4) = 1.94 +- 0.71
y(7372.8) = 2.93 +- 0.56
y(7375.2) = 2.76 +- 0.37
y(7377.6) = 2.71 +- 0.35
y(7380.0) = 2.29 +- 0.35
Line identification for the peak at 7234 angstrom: [S II]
